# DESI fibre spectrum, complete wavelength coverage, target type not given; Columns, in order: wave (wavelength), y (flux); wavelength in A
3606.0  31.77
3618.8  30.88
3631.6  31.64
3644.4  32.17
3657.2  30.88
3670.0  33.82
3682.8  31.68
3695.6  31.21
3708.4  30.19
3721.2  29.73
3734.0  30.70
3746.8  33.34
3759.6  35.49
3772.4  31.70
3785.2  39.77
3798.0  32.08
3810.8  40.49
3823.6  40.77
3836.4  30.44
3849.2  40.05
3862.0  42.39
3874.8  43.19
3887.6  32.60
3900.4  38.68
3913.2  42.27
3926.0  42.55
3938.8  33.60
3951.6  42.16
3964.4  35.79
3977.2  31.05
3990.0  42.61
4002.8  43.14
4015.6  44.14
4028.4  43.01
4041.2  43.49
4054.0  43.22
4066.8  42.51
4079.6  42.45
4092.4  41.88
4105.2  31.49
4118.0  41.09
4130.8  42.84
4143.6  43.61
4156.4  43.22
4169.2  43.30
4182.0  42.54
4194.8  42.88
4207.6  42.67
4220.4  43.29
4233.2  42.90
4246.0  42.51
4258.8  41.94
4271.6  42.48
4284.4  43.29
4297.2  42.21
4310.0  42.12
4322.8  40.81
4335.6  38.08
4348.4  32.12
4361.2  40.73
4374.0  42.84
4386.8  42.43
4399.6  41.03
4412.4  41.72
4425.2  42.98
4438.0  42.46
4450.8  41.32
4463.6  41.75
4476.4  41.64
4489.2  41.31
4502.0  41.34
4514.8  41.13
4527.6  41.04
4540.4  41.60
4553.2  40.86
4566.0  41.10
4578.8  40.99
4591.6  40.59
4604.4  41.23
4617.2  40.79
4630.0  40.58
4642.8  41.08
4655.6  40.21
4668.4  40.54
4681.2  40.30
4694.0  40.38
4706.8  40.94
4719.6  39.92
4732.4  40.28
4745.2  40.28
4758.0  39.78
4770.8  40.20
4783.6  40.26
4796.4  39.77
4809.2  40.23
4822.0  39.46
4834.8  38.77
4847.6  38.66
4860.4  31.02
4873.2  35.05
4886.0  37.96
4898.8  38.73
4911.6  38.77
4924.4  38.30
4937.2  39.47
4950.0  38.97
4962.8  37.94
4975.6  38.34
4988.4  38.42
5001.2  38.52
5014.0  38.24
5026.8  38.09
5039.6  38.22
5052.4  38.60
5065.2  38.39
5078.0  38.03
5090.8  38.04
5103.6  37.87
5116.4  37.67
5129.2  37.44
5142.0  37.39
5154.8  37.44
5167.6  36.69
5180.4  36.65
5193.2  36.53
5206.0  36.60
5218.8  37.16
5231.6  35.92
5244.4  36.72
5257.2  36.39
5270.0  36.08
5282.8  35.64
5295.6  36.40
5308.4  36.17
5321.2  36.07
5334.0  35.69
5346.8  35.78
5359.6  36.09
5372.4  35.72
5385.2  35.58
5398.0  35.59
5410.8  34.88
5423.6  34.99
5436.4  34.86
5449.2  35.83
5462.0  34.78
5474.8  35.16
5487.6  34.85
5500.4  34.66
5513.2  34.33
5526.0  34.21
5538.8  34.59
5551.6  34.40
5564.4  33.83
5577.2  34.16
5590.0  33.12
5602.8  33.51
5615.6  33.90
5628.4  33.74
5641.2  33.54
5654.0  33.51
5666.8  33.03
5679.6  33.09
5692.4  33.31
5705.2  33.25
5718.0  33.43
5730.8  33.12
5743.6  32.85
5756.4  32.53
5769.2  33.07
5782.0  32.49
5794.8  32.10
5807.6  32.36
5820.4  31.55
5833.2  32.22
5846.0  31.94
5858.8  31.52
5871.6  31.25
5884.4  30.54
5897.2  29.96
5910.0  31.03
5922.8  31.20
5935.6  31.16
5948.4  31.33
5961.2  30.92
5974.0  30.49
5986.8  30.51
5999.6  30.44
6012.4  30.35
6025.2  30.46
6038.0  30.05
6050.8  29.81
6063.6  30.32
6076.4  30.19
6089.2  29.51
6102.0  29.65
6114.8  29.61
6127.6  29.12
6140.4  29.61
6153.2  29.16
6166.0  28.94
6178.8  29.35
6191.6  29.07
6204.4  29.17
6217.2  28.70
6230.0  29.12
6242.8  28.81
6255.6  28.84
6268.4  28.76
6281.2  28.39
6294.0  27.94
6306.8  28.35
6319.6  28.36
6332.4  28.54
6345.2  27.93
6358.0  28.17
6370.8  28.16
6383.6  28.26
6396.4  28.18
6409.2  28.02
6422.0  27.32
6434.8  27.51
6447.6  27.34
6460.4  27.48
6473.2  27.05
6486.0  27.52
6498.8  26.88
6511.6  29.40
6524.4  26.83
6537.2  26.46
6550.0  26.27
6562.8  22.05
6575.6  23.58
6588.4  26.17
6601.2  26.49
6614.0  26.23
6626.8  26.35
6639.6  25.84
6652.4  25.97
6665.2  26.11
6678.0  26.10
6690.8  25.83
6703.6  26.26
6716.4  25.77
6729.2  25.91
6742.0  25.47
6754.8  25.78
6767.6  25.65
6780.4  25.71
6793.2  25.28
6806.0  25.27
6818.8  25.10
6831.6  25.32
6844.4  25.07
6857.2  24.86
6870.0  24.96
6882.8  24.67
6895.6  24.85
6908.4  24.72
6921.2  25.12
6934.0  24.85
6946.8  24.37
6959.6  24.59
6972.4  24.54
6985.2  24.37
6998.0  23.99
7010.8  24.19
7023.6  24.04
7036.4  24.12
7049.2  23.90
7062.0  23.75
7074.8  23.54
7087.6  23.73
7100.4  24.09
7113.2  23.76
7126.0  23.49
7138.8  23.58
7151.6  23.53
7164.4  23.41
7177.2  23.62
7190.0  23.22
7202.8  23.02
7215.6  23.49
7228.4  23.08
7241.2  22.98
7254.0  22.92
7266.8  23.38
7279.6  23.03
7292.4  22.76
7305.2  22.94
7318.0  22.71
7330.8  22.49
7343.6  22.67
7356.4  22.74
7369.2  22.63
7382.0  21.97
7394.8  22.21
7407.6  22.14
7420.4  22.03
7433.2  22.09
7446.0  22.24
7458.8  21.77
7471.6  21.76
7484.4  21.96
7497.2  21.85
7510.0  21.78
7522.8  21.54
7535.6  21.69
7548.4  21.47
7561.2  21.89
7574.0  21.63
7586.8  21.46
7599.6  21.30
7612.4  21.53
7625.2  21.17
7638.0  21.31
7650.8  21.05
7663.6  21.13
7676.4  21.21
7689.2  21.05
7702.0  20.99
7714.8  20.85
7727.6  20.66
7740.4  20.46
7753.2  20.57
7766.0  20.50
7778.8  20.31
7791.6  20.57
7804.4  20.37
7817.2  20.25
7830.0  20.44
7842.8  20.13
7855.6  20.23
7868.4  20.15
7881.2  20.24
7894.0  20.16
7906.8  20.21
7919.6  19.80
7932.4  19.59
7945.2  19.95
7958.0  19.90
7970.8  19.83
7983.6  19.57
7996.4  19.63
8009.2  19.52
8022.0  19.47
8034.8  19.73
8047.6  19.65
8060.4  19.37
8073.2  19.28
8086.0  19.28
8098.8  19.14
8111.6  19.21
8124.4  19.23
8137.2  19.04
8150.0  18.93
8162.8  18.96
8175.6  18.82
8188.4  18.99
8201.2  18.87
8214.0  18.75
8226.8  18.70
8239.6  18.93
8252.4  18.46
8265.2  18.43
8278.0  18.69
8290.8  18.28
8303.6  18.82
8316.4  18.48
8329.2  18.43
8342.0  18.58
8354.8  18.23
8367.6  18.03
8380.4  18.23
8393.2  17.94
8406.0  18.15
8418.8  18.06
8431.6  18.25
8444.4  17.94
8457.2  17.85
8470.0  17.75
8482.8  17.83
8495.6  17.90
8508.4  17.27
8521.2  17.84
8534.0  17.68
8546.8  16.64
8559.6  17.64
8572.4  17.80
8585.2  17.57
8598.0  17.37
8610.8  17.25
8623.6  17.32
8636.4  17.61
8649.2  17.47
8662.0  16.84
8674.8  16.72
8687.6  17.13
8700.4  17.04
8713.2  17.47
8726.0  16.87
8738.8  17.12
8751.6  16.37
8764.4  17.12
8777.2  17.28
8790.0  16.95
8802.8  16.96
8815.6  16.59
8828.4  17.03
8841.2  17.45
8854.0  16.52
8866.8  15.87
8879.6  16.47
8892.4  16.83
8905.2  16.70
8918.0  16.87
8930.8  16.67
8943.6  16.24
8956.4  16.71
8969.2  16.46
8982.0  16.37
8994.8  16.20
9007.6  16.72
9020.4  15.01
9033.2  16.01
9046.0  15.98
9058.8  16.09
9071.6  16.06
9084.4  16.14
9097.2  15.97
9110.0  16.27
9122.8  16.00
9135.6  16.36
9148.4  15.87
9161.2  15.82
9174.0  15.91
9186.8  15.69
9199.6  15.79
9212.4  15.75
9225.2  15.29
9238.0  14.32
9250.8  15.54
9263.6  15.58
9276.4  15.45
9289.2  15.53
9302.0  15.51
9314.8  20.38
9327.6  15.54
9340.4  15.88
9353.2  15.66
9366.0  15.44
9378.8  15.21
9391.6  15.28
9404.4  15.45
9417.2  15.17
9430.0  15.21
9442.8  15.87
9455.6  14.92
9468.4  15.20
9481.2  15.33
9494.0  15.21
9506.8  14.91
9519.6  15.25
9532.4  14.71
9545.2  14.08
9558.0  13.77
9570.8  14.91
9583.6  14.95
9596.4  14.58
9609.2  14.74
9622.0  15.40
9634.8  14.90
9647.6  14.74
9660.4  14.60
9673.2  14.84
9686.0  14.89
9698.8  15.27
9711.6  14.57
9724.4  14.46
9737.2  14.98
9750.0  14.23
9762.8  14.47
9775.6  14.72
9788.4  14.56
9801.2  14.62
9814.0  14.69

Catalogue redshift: 0.00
